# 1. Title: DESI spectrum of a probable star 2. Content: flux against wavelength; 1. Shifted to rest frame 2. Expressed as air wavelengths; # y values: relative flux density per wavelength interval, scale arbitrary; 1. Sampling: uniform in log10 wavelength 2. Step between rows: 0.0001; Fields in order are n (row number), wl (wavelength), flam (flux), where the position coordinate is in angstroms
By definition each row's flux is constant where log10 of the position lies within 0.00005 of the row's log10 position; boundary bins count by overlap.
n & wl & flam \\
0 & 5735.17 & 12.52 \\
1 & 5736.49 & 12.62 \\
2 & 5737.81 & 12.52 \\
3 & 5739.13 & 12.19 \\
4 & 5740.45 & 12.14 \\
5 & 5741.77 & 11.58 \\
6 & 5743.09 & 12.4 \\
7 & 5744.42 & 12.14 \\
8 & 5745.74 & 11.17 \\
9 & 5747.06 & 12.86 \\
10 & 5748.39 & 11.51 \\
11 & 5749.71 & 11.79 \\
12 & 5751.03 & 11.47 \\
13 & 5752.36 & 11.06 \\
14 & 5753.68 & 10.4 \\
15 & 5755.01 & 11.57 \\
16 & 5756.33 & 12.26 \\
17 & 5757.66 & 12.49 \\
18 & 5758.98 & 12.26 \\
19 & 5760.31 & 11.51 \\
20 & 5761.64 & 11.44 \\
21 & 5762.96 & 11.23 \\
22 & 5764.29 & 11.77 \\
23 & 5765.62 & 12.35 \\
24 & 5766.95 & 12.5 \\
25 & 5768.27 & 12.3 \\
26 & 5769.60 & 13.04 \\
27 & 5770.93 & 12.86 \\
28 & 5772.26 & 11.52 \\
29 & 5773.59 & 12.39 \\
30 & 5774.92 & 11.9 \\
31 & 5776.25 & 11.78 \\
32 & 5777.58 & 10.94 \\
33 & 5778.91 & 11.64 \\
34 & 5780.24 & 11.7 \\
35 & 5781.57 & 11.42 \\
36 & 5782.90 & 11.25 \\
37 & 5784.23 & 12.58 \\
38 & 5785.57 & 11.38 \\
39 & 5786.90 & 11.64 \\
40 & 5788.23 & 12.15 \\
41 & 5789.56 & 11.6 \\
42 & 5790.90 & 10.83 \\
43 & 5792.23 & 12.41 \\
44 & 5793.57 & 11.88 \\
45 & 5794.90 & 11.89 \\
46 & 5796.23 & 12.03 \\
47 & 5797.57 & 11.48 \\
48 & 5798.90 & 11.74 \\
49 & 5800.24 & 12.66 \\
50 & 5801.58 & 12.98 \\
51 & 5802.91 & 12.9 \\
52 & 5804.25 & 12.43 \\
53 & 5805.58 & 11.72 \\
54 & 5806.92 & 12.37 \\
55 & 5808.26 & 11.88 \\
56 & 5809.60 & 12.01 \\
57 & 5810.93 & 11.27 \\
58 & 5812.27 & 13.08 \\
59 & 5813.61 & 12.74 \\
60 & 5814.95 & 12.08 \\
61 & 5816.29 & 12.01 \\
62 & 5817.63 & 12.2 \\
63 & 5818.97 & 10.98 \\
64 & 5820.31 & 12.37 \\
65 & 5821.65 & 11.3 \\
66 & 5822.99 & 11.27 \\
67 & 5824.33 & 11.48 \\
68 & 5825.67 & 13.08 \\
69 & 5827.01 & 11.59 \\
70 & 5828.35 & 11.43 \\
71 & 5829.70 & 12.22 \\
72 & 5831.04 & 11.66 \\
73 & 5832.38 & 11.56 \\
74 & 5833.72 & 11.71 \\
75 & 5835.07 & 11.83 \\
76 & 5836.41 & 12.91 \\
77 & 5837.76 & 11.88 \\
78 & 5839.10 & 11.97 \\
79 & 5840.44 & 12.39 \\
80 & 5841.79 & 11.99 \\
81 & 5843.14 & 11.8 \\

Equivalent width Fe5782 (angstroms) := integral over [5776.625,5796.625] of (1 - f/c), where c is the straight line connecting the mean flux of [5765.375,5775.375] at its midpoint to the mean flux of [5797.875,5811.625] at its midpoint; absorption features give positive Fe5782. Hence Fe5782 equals 1.0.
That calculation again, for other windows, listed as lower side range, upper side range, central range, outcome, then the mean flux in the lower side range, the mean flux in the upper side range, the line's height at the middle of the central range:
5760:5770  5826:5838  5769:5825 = 0.05 angstroms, 12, 11.9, 12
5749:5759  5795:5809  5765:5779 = -0.34 angstroms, 11.6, 12.2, 11.8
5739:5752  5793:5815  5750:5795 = 0.84 angstroms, 11.9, 12.2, 12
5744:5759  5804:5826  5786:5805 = -0.20 angstroms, 11.7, 12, 11.9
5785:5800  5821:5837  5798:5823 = -0.69 angstroms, 11.8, 11.8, 11.8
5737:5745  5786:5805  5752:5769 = 0.46 angstroms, 12.2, 12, 12.1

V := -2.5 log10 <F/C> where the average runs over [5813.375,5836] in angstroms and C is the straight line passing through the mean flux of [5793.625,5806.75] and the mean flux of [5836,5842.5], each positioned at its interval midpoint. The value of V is 0.03 mag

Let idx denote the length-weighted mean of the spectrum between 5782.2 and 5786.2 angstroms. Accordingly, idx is 11.7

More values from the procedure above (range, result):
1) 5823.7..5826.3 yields 12.3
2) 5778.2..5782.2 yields 11.6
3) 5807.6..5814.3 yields 12.2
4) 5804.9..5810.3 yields 12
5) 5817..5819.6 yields 11.6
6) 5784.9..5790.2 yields 11.7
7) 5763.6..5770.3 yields 12.4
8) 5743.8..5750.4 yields 11.9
